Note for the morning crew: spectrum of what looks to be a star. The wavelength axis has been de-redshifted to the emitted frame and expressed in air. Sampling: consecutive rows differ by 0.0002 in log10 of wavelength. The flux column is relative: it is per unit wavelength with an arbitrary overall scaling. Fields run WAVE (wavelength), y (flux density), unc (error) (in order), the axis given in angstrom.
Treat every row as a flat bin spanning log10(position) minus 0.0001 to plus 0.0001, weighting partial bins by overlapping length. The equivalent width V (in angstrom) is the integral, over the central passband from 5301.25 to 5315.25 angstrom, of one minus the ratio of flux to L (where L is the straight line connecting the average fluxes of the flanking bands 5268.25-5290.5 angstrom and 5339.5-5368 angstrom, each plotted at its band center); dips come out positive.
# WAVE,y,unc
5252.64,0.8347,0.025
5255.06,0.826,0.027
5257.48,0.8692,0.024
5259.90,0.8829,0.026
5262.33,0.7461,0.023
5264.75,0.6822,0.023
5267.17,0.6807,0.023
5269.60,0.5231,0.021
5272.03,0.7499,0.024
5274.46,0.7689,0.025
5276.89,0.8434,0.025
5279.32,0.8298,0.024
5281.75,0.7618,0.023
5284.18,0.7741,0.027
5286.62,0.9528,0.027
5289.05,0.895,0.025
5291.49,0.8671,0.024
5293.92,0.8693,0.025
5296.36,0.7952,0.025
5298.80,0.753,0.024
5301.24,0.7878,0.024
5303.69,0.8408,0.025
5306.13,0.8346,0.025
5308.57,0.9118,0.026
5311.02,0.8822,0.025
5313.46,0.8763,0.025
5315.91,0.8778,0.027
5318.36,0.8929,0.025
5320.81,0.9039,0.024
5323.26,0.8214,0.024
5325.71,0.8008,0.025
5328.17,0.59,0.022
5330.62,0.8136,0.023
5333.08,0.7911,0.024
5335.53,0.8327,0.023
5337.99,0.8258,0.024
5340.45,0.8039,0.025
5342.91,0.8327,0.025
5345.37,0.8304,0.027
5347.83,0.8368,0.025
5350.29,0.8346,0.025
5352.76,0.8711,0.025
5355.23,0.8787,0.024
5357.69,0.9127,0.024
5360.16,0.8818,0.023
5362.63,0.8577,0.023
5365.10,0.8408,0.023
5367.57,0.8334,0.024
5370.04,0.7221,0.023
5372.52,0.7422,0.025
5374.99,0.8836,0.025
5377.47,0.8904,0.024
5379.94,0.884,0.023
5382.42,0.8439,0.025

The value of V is -0.8 angstrom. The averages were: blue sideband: 0.789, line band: 0.862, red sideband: 0.852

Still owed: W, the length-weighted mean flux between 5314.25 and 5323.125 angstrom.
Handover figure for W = 0.882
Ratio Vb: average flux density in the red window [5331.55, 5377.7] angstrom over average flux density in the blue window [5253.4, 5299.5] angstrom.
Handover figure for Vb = 1.05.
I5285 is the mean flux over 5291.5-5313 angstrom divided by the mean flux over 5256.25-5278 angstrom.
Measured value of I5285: 1.12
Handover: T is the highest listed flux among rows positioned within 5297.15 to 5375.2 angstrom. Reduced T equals 0.9127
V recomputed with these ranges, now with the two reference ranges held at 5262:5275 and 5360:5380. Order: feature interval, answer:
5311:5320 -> -1.56 angstrom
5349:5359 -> -0.80 angstrom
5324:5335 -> 0.23 angstrom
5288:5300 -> -1.90 angstrom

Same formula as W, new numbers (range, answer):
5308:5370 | 0.838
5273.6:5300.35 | 0.829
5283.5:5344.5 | 0.833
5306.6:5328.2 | 0.853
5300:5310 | 0.844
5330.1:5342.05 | 0.814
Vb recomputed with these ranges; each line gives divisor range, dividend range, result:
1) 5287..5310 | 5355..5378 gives 1.00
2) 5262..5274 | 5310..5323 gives 1.30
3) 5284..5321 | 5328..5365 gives 0.97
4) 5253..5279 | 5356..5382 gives 1.11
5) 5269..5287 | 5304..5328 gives 1.10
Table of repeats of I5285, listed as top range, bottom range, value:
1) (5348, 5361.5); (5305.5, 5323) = 0.99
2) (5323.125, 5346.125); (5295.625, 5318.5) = 0.94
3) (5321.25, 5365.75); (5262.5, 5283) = 1.13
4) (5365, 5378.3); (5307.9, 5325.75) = 0.93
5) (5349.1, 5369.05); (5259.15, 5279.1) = 1.17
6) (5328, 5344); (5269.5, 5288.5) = 1.00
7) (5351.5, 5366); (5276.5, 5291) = 1.04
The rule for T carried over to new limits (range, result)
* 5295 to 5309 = 0.9118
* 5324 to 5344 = 0.8327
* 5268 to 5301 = 0.9528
